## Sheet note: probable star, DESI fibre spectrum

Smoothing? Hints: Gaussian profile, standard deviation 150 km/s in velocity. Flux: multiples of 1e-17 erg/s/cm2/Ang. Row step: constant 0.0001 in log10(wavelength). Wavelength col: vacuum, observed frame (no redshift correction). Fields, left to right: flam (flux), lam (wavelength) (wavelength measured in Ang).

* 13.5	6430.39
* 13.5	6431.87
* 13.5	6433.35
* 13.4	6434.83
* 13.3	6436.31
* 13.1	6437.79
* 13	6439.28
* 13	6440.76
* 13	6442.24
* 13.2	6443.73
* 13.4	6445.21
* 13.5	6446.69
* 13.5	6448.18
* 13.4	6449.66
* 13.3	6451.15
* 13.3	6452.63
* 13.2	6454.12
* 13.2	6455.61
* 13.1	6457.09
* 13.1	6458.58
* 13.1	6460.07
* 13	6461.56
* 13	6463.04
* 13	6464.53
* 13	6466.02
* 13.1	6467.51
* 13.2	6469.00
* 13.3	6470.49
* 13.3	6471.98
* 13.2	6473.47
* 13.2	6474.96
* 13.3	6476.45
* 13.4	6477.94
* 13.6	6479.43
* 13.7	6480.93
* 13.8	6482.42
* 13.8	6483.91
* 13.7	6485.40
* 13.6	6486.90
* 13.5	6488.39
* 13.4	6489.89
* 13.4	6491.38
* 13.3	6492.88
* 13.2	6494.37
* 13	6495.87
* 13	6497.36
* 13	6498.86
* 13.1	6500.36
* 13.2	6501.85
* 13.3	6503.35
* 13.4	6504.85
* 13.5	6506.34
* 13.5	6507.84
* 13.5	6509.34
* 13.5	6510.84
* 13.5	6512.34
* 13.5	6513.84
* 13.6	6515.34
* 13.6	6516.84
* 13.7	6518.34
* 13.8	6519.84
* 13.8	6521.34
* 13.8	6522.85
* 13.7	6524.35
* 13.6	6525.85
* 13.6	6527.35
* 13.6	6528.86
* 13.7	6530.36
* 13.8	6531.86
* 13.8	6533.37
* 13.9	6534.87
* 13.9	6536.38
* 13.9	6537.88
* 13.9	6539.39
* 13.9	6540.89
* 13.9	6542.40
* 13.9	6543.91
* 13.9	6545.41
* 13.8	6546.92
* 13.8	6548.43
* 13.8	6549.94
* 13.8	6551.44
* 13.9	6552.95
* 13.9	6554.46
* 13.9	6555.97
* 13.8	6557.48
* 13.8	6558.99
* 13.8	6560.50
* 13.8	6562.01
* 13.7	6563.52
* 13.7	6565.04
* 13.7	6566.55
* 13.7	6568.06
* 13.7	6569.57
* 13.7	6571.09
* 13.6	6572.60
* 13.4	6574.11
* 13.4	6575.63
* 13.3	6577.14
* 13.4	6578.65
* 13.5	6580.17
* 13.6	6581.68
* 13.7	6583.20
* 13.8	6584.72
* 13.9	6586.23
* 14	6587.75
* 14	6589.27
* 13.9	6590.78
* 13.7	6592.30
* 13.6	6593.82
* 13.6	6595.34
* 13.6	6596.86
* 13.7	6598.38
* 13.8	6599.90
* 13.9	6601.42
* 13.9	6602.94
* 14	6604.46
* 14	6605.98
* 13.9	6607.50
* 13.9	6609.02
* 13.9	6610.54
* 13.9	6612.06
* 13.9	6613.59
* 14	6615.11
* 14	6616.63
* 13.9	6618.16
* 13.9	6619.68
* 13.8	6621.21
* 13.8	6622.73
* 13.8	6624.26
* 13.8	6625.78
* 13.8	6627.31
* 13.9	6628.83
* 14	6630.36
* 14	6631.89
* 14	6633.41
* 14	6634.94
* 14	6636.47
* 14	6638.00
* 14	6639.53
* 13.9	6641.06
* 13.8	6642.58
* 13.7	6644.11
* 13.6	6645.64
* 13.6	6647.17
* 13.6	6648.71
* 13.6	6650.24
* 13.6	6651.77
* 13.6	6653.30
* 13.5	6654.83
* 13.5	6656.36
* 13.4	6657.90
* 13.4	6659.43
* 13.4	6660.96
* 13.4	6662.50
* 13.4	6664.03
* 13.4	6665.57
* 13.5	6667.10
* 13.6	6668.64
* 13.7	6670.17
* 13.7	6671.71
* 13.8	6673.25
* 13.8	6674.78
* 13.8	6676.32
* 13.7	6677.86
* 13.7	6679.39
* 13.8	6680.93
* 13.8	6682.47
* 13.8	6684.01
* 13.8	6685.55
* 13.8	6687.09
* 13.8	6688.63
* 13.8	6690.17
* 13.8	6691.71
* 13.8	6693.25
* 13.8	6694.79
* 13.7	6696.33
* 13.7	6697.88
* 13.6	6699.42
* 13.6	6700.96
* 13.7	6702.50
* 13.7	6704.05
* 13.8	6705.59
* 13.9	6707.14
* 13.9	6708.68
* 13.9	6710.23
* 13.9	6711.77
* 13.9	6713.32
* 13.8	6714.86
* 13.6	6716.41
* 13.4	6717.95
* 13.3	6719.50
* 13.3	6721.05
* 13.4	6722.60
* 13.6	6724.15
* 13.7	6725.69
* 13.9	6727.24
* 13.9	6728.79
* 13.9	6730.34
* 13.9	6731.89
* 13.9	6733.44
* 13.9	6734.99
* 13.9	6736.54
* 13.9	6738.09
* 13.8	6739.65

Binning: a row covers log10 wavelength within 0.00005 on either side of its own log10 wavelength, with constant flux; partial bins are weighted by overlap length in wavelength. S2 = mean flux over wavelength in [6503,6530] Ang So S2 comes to 13.6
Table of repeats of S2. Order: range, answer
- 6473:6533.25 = 13.5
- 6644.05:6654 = 13.6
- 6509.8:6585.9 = 13.7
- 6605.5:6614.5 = 13.9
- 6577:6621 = 13.8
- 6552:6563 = 13.8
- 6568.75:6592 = 13.7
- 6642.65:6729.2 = 13.7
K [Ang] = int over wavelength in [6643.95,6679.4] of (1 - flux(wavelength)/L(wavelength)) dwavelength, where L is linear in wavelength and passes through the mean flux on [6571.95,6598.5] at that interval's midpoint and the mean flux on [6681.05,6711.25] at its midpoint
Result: 0.40 Ang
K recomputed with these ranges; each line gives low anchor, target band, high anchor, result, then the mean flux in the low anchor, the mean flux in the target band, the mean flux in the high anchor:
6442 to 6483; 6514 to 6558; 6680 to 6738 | -1.25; 13.3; 13.8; 13.8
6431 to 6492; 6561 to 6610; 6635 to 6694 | -0.67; 13.3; 13.7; 13.7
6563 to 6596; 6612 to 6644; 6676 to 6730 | -0.52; 13.7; 13.9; 13.7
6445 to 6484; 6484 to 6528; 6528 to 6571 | 0.25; 13.3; 13.5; 13.8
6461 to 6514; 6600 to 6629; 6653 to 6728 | -0.75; 13.3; 13.9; 13.7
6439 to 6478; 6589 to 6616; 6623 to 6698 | -0.54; 13.2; 13.8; 13.7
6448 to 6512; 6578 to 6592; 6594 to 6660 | -0.10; 13.3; 13.8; 13.8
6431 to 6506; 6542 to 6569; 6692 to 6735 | -0.74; 13.3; 13.8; 13.7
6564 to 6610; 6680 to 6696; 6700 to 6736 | -0.08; 13.7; 13.8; 13.7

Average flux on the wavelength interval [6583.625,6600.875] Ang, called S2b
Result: 13.8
